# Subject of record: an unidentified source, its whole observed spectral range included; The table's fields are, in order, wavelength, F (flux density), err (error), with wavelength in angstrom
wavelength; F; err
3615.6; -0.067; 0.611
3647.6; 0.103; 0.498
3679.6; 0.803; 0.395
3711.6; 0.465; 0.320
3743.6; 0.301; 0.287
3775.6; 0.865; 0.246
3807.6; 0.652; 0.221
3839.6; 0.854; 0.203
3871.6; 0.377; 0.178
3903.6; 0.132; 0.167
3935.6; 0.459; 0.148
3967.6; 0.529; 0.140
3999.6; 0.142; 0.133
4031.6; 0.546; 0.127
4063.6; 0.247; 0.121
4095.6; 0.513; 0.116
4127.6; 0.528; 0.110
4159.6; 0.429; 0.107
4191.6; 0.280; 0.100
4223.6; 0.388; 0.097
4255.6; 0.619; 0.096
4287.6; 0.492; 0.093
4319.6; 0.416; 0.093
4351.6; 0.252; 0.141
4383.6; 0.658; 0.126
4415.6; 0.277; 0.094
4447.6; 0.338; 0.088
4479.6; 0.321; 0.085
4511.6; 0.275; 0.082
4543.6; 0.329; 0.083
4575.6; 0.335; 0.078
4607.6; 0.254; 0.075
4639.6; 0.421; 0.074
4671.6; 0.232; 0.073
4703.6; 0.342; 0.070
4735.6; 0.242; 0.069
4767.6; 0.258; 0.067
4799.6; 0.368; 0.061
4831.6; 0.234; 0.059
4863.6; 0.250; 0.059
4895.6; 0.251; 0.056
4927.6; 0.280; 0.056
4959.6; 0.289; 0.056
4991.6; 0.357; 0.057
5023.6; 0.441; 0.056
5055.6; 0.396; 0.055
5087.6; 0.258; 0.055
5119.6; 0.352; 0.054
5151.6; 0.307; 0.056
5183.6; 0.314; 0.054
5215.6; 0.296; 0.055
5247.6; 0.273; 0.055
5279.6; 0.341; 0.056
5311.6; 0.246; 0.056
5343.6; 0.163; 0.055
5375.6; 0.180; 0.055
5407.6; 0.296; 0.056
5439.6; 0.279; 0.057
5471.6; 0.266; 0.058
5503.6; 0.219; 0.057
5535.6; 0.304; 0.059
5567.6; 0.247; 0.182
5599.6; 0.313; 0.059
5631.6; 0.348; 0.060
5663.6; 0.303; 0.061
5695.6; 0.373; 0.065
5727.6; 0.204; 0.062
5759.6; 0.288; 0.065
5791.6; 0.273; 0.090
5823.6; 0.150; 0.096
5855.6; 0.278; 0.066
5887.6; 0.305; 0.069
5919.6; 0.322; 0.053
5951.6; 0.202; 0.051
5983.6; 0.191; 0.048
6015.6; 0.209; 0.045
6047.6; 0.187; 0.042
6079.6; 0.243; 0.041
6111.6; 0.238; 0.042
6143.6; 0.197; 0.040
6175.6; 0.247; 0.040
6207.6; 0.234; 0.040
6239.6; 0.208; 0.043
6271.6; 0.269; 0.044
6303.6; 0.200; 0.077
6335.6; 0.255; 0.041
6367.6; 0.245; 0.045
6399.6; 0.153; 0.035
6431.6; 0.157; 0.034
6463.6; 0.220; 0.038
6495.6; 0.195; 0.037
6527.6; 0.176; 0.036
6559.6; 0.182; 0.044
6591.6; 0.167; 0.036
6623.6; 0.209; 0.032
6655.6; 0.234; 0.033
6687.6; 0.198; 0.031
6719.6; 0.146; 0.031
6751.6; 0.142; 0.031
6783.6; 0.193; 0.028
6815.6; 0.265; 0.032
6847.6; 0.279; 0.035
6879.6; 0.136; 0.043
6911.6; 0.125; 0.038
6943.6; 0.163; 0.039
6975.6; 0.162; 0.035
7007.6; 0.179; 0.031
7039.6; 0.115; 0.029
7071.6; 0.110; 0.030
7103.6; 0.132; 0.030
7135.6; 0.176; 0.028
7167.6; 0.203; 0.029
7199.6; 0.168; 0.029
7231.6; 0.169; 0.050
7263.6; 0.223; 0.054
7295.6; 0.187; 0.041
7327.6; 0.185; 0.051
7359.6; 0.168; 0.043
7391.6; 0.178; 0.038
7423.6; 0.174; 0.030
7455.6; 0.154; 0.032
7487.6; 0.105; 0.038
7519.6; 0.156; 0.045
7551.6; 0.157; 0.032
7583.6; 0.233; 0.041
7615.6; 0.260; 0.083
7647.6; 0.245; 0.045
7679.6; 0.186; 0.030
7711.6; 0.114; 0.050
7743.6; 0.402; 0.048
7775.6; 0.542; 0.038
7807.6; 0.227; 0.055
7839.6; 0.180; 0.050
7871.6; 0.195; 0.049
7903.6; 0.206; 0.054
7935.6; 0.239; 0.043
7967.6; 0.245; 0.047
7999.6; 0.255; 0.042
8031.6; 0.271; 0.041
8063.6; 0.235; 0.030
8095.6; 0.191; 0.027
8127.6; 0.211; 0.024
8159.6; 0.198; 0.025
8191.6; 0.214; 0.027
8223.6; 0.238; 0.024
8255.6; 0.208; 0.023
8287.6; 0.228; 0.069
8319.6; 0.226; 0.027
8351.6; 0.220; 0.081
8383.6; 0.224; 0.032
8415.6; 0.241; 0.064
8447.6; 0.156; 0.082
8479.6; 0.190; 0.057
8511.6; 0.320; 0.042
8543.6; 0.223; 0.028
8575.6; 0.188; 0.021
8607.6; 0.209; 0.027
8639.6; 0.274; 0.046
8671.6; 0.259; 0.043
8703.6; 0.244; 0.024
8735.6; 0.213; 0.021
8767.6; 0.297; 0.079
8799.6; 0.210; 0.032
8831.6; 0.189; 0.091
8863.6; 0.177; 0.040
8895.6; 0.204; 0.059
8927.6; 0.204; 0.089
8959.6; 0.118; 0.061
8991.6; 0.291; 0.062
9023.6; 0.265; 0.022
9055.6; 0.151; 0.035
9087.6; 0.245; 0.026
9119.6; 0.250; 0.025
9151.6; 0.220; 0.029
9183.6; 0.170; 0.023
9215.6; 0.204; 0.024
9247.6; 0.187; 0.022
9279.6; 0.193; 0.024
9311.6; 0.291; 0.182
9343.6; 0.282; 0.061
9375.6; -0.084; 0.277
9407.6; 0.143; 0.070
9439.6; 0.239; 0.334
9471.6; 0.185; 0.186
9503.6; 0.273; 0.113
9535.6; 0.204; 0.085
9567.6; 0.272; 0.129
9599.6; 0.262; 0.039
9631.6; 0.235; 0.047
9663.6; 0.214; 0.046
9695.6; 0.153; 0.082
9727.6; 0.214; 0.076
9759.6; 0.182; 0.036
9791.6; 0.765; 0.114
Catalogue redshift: 1.081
